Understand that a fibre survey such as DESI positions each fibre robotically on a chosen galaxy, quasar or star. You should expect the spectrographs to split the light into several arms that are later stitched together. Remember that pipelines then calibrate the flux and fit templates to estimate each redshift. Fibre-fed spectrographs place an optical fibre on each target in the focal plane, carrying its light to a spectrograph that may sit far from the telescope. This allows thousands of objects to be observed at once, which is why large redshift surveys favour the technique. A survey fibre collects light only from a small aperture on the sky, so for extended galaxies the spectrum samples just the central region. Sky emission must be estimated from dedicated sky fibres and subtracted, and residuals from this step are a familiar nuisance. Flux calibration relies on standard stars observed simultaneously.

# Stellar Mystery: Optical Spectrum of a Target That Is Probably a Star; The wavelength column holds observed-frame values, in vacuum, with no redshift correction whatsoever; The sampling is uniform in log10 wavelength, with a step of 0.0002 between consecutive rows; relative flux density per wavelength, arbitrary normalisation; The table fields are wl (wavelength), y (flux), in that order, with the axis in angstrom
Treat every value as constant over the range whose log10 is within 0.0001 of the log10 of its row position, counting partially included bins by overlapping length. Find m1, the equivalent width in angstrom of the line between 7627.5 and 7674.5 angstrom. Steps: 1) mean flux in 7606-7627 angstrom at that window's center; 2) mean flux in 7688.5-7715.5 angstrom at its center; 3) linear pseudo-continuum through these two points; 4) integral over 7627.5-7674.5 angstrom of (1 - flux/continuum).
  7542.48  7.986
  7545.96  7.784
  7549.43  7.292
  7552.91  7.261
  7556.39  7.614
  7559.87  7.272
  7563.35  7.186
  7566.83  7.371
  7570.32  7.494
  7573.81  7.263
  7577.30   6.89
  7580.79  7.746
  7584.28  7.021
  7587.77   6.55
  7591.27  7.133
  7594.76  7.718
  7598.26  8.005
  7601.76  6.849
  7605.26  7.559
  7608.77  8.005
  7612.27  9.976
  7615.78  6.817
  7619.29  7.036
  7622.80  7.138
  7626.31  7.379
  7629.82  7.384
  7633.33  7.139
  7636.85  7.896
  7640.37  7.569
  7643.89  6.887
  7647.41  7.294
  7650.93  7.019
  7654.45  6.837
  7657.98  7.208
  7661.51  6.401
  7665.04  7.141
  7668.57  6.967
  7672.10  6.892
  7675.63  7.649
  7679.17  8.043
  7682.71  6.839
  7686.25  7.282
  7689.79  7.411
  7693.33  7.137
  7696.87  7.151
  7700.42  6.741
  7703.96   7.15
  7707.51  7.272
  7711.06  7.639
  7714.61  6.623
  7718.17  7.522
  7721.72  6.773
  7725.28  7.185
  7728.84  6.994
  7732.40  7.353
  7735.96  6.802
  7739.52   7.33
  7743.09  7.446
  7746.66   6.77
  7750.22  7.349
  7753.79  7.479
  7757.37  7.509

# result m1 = 2.3 angstrom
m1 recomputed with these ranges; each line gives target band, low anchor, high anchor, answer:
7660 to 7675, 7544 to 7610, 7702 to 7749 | 0.6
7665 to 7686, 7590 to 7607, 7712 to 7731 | -0.2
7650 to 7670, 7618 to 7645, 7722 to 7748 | 0.9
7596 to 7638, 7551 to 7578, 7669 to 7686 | -1.6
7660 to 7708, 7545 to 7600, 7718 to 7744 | 0.4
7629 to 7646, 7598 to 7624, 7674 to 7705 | 0.4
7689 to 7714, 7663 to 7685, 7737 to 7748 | 0.1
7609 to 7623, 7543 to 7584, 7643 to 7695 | -1.1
